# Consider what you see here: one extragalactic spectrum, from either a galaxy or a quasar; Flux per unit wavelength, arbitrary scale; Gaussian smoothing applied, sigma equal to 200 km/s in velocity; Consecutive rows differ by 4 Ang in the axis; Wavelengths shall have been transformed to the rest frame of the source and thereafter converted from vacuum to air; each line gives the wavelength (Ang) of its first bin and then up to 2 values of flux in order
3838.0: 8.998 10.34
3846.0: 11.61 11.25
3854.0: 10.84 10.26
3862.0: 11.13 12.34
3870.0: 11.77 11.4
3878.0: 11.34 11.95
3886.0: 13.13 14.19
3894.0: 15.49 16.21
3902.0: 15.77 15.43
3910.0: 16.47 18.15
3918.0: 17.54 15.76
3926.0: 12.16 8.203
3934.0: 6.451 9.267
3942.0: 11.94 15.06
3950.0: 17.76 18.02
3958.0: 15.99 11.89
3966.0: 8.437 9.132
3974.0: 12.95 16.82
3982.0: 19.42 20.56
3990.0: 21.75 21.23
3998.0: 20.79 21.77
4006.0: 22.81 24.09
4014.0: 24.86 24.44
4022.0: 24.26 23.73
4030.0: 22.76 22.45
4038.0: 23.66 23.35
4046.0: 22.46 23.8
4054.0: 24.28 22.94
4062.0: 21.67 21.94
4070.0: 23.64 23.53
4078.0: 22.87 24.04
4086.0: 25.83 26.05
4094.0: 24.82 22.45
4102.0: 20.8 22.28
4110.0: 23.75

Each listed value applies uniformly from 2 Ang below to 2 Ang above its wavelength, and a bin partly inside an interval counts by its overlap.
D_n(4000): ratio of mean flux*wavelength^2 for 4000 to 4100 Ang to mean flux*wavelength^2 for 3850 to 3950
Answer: 1.94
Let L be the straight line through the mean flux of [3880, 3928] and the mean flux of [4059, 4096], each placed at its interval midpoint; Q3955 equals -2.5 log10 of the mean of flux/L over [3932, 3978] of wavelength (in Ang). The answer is 0.37 mag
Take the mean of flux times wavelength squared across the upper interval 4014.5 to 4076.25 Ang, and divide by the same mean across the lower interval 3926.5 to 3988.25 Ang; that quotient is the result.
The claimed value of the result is 1.81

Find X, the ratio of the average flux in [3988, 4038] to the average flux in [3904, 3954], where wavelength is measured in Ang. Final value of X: 1.66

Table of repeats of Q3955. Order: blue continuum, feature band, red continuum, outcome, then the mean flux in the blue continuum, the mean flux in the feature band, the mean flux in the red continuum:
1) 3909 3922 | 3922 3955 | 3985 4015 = 0.44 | 17.2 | 12.4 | 22.2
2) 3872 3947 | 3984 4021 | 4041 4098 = -0.16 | 13.4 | 22.5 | 23.6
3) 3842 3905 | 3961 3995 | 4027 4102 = 0.18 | 12.6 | 15.8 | 23.4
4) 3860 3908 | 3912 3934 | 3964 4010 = 0.11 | 13.3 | 13.6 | 18.1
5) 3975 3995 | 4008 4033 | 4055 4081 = -0.15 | 19.5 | 24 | 22.9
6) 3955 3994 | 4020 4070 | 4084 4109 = -0.15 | 15.6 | 23.1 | 23.7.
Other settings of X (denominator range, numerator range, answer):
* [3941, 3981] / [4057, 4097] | 1.70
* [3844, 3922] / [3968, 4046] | 1.56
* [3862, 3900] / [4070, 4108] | 1.82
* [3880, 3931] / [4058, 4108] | 1.58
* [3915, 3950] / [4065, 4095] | 1.92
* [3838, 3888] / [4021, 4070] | 2.04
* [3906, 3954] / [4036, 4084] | 1.68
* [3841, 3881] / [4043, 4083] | 2.05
